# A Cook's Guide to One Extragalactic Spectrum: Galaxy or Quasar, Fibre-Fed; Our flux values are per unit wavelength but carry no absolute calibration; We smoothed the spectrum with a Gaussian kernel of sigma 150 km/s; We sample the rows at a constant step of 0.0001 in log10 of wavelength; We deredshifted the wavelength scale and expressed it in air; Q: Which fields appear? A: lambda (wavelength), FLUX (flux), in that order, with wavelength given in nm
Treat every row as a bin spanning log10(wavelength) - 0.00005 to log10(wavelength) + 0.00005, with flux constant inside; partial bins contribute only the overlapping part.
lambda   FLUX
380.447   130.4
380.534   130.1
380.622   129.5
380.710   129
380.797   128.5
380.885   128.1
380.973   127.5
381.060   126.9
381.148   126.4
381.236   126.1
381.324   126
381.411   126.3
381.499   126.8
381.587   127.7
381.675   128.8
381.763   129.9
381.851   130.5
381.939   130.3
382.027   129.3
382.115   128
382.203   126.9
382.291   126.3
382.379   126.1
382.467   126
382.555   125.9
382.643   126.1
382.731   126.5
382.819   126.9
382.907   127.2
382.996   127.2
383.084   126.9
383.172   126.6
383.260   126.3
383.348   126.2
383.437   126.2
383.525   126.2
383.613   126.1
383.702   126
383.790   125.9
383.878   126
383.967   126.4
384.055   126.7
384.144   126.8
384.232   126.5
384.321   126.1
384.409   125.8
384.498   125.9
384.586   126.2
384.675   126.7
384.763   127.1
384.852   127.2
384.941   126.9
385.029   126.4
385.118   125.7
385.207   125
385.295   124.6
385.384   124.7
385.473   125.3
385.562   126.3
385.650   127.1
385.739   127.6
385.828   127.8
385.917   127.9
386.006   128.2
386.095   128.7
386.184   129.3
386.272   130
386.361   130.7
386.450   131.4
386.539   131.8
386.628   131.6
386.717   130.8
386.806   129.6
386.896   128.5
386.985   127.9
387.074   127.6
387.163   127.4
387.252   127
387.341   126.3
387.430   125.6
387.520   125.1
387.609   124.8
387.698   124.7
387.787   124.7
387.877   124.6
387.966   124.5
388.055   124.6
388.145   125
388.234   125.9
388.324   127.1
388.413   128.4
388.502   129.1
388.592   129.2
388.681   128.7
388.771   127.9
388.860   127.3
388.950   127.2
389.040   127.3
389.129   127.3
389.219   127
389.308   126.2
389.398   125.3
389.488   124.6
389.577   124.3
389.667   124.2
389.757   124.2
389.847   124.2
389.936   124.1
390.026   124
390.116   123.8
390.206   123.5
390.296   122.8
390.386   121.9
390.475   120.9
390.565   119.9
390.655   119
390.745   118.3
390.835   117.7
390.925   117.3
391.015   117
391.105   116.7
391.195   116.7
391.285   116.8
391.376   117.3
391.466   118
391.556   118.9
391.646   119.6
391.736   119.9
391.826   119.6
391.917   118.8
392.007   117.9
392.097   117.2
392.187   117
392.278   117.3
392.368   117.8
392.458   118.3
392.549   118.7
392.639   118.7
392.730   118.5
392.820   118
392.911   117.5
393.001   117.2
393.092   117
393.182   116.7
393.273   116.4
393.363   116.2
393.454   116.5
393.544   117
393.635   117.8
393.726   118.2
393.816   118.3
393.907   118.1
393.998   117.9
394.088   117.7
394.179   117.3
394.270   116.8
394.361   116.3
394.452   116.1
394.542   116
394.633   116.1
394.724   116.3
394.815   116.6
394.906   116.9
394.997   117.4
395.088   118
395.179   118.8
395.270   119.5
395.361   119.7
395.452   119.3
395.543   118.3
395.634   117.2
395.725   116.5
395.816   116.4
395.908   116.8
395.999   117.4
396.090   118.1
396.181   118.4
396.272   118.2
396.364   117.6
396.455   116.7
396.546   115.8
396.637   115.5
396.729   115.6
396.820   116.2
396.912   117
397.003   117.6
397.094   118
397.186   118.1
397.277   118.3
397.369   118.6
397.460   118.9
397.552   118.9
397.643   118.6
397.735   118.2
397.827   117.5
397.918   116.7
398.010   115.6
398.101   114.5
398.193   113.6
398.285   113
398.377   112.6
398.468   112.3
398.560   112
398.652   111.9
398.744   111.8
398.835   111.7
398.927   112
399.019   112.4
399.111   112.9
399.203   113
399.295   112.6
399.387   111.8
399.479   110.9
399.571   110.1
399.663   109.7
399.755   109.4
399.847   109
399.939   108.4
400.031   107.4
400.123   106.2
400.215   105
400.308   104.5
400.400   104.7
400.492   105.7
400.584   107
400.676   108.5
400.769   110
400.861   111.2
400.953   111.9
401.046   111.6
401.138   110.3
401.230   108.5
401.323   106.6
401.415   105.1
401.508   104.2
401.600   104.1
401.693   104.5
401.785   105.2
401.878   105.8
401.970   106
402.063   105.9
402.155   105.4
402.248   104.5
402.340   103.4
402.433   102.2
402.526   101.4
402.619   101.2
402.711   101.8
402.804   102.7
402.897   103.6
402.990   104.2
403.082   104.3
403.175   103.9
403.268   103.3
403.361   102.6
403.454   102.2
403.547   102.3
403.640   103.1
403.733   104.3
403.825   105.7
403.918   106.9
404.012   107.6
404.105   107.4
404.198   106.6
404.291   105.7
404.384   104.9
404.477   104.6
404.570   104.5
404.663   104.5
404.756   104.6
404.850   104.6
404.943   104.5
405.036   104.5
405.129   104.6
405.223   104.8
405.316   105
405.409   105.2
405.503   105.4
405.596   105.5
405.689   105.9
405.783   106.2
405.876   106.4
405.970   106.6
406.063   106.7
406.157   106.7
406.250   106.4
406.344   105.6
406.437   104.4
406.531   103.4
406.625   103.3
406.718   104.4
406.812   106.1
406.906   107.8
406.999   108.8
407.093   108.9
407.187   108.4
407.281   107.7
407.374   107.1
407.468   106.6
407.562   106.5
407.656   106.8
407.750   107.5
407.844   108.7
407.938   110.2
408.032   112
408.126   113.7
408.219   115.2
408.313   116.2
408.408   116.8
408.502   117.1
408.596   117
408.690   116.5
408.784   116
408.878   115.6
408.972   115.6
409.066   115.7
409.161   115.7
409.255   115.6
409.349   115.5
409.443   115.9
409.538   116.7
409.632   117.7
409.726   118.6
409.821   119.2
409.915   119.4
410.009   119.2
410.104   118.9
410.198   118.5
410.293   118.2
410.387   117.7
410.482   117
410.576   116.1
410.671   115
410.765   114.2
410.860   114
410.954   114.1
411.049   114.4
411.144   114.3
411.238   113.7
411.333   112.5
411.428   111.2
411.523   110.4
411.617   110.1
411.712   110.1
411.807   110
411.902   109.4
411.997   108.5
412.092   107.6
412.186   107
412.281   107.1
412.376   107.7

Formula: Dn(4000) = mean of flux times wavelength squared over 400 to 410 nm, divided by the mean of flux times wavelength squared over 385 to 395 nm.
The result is 0.95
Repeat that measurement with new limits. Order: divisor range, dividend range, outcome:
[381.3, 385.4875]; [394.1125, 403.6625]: 0.95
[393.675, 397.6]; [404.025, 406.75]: 0.94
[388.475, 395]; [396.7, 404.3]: 0.95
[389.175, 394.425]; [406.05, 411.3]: 1.03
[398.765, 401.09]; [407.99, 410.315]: 1.11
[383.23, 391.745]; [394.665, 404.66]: 0.94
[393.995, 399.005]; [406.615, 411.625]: 1.04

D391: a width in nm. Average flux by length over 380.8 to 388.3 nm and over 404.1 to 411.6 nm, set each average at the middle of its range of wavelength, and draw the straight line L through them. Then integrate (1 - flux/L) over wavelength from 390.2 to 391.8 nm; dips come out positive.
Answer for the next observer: 0.05 nm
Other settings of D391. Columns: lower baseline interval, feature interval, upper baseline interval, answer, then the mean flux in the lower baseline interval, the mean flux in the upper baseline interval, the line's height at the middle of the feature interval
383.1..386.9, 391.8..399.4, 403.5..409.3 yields 0.07 nm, 127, 108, 118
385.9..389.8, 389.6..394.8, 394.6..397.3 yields 0.14 nm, 127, 117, 122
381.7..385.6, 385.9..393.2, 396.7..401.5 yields -0.14 nm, 127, 112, 121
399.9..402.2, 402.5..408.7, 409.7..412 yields 0.22 nm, 107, 115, 111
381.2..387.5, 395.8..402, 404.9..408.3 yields 0.10 nm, 127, 107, 114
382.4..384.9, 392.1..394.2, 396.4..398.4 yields 0.04 nm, 126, 117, 120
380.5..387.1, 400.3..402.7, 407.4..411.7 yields 0.25 nm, 127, 115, 119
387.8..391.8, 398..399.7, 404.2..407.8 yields 0.02 nm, 123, 106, 113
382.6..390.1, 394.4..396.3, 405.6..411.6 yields 0.05 nm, 127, 112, 121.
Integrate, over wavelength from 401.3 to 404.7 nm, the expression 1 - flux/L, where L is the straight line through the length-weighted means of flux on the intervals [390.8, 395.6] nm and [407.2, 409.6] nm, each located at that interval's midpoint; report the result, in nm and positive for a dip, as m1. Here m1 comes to 0.31 nm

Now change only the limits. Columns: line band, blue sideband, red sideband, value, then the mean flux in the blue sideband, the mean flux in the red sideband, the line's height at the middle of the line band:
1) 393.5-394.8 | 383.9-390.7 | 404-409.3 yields 0.03 nm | 126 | 108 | 120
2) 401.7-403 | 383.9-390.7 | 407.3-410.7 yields 0.16 nm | 126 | 115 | 118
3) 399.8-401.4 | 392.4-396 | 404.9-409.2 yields 0.07 nm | 117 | 109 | 113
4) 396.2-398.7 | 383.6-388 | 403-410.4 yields 0.02 nm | 127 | 109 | 117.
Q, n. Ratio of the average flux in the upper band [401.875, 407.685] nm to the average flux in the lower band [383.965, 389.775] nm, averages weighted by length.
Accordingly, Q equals 0.8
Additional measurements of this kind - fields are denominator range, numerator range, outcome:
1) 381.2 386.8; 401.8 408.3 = 0.83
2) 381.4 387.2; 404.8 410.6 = 0.87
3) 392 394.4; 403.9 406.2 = 0.90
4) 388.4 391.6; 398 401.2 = 0.90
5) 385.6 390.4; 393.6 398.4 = 0.92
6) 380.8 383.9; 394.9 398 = 0.93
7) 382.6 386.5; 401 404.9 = 0.83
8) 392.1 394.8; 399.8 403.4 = 0.90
